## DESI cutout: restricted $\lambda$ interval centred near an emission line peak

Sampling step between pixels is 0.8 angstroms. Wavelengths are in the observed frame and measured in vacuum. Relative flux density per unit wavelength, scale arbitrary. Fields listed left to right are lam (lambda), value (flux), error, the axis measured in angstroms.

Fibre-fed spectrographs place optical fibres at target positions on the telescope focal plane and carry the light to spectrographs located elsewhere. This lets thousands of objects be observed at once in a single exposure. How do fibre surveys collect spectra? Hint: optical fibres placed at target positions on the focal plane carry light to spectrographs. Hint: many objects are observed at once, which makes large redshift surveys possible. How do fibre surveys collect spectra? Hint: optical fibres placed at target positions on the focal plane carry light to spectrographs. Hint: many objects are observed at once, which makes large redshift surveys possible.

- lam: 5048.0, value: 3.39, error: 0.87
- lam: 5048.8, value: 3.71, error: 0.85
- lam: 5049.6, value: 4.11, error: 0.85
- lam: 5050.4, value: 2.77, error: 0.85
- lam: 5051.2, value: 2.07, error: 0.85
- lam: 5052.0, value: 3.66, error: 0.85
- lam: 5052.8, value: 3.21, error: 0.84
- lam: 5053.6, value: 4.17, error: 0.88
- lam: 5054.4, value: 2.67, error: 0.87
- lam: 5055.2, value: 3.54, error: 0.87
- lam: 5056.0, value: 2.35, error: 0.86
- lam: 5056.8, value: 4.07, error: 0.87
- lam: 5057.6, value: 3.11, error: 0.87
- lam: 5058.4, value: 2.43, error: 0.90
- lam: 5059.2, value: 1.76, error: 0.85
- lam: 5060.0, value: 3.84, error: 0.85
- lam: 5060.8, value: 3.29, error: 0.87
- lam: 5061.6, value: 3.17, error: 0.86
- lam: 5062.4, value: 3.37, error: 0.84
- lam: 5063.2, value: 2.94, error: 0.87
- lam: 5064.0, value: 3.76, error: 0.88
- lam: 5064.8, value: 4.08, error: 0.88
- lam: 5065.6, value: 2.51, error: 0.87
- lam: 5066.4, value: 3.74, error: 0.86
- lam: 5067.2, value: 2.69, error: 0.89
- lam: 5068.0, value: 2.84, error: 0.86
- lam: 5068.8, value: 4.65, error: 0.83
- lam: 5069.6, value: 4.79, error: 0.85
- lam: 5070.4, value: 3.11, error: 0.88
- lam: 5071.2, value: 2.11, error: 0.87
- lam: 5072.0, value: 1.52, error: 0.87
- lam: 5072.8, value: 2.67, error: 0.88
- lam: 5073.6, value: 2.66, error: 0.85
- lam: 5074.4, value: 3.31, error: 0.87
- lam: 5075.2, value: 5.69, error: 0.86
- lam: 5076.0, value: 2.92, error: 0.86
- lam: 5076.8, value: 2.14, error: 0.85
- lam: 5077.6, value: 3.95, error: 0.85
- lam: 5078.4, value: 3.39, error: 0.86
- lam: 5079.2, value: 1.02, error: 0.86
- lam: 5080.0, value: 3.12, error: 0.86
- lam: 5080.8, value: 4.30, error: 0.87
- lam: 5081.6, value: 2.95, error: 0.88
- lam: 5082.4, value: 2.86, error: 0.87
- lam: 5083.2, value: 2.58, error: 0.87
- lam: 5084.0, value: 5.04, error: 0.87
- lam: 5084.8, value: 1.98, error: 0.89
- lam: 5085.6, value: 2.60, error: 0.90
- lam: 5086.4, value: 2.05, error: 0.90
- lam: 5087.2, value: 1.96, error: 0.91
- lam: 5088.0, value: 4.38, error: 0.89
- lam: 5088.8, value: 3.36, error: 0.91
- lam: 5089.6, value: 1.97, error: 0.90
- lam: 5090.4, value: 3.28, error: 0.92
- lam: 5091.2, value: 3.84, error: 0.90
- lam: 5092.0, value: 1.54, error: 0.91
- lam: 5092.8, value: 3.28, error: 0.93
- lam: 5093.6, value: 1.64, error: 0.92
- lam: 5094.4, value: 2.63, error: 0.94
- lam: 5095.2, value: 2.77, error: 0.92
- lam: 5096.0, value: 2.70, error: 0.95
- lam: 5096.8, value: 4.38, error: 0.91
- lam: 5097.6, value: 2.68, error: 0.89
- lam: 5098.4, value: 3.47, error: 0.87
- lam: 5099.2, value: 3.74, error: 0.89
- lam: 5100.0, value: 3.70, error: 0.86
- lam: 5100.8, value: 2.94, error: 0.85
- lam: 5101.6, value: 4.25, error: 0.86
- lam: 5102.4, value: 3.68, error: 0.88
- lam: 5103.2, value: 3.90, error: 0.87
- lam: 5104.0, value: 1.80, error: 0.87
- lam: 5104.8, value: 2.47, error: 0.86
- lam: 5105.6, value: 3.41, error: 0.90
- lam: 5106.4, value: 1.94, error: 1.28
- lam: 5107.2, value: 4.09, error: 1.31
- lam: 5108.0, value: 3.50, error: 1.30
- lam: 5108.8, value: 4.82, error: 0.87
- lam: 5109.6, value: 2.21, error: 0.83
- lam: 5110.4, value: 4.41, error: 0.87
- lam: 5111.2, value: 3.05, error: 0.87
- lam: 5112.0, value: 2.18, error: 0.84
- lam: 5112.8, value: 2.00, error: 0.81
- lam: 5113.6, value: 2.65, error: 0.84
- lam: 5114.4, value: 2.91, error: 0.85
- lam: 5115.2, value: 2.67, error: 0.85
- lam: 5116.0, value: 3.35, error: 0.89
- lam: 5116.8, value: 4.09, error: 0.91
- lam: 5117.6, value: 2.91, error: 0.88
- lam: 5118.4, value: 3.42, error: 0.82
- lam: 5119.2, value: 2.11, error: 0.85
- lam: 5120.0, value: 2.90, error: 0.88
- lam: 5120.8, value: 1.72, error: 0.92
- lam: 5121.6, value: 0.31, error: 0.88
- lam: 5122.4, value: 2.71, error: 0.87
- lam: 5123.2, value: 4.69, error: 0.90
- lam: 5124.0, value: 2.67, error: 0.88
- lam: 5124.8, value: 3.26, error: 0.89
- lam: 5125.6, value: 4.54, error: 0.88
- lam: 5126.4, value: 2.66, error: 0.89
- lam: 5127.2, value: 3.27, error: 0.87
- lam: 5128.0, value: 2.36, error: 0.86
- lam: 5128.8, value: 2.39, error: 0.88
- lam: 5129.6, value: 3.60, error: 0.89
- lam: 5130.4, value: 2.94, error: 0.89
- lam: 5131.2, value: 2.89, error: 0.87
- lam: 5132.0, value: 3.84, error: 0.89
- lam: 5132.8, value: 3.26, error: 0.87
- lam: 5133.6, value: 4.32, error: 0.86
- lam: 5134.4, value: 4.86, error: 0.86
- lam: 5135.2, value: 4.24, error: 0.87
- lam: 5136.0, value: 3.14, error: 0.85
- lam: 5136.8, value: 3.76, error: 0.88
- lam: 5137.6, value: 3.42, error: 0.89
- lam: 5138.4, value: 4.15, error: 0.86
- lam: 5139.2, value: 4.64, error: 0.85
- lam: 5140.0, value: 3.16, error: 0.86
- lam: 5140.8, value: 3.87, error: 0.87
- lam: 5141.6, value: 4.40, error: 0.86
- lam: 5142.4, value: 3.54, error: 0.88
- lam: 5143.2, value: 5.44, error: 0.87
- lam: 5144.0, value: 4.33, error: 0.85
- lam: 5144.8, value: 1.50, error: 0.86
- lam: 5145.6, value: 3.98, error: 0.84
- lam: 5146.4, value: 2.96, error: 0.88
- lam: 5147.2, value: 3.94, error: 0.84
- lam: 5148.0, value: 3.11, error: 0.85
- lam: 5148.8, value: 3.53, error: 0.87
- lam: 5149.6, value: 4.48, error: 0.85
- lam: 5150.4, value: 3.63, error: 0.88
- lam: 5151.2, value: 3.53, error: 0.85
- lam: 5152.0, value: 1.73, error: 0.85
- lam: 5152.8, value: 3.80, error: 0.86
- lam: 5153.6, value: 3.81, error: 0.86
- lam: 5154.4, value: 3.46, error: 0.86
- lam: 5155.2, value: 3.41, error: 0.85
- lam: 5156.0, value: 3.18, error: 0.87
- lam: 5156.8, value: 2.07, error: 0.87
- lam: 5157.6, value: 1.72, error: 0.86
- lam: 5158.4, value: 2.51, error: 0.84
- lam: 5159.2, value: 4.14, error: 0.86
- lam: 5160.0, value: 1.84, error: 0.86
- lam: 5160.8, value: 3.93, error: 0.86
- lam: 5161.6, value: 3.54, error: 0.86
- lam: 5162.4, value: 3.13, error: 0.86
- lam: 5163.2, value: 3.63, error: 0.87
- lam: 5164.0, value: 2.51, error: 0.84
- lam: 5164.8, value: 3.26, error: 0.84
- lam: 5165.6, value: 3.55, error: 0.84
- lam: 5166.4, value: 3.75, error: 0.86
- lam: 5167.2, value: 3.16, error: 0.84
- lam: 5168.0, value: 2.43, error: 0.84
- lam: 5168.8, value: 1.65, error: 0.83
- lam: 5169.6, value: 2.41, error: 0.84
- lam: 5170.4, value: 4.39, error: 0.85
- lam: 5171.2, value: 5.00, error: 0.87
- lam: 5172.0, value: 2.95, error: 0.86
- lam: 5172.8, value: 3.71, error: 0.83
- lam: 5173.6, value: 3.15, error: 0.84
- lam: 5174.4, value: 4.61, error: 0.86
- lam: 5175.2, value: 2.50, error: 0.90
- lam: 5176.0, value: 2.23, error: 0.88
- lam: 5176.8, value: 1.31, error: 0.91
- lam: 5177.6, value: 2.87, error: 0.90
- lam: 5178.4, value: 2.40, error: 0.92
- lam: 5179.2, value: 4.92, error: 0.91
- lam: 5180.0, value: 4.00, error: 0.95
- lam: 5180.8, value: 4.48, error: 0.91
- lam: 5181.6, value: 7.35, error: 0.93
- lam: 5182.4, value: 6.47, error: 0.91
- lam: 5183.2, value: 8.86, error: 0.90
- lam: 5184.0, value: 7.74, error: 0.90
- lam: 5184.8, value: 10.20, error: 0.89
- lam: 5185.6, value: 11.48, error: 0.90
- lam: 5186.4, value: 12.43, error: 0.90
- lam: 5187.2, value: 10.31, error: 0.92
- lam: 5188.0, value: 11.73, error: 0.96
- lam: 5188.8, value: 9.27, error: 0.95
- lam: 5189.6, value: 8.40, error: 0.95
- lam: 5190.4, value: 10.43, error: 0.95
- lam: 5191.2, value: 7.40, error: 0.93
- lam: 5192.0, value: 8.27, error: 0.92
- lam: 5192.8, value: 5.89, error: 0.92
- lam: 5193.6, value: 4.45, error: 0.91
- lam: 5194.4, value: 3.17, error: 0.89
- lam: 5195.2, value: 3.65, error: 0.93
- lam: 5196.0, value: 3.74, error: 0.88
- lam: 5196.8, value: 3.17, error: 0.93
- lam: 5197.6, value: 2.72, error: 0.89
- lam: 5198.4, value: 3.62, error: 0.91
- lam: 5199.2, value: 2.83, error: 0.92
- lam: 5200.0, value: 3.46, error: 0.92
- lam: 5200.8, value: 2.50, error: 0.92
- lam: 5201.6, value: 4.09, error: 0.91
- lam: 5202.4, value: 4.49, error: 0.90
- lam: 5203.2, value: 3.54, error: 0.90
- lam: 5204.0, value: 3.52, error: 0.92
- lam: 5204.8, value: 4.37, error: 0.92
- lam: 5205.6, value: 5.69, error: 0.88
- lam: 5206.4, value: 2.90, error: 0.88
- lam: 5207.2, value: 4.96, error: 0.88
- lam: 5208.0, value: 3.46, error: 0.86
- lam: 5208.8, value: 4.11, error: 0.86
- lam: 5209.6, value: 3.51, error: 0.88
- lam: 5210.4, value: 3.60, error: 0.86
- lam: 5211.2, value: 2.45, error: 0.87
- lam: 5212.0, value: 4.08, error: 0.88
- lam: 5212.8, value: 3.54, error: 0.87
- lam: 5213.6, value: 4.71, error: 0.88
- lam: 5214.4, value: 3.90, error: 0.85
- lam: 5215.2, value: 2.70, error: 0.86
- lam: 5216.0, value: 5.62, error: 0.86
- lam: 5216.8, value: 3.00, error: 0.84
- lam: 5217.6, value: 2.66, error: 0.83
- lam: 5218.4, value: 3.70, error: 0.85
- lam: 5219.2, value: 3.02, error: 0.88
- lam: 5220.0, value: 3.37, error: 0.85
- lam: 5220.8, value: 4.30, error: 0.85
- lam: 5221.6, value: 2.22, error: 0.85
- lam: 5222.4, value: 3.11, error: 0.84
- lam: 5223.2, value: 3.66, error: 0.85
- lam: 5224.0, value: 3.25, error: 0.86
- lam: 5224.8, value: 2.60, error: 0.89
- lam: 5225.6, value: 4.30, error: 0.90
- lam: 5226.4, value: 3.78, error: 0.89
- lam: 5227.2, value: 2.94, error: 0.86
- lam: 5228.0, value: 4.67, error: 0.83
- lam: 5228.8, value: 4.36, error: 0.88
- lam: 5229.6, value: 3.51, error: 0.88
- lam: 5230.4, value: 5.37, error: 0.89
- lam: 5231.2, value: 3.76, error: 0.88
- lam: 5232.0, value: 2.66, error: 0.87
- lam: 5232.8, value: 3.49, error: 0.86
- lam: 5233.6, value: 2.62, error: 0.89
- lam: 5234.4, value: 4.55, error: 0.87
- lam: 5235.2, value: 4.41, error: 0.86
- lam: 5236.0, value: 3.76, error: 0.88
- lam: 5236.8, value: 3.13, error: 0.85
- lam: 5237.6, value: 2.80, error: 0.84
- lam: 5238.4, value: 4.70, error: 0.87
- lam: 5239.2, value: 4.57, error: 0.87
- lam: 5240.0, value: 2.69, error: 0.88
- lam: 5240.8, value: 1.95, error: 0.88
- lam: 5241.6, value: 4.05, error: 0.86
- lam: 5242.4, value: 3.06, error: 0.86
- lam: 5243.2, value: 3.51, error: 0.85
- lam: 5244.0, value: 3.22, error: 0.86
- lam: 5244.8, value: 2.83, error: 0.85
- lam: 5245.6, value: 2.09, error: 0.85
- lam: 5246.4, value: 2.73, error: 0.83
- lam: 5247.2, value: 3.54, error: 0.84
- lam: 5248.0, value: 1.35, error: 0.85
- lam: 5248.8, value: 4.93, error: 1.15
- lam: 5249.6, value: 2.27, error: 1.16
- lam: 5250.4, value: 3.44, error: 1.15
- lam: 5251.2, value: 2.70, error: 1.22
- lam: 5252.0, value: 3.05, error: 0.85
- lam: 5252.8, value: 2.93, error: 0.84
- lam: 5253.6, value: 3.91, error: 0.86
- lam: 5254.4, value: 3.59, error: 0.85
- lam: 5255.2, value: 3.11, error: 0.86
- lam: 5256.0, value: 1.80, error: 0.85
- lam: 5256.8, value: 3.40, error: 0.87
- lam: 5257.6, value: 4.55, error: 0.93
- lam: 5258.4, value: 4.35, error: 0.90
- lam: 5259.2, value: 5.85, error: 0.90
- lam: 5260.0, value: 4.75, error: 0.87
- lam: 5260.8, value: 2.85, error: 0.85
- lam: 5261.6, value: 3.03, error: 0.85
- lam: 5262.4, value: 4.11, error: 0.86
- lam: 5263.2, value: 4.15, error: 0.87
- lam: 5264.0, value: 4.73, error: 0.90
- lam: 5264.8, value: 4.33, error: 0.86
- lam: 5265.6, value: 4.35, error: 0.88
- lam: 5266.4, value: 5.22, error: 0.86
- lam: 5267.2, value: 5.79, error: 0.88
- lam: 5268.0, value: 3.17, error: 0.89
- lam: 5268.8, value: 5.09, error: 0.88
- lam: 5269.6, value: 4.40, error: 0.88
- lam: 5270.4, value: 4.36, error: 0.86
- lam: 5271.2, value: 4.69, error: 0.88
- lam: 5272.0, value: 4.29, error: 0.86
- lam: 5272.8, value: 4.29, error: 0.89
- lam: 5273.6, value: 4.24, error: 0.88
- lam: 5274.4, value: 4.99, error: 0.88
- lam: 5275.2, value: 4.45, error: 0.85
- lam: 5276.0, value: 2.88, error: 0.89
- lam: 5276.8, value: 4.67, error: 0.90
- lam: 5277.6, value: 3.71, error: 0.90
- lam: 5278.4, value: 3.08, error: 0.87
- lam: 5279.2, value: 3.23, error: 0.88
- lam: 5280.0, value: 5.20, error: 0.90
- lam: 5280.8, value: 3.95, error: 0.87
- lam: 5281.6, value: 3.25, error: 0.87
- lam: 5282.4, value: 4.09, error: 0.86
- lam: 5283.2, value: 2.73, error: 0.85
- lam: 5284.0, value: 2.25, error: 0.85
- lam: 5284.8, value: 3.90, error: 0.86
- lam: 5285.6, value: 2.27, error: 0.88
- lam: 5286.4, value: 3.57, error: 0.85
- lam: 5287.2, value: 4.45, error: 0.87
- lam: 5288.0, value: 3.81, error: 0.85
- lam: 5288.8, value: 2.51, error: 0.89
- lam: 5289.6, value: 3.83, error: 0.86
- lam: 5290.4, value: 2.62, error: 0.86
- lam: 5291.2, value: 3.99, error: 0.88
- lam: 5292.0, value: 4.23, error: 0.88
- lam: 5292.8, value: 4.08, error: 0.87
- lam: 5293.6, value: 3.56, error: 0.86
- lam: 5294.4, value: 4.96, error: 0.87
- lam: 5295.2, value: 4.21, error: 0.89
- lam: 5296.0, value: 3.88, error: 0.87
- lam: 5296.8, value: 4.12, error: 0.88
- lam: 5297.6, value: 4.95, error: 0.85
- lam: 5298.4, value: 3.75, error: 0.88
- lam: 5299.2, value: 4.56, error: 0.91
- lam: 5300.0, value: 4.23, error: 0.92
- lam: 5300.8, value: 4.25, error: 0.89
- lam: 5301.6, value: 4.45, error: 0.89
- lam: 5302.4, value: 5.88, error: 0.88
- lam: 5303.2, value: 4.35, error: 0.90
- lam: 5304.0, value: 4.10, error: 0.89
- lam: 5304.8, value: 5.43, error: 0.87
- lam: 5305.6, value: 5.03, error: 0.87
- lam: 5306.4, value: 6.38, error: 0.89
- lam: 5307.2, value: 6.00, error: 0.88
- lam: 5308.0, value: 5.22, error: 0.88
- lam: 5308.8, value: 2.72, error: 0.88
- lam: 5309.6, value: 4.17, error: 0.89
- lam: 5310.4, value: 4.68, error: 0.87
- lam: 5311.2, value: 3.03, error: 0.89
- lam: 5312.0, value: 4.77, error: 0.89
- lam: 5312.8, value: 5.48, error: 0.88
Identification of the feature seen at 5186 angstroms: [O II] 3727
